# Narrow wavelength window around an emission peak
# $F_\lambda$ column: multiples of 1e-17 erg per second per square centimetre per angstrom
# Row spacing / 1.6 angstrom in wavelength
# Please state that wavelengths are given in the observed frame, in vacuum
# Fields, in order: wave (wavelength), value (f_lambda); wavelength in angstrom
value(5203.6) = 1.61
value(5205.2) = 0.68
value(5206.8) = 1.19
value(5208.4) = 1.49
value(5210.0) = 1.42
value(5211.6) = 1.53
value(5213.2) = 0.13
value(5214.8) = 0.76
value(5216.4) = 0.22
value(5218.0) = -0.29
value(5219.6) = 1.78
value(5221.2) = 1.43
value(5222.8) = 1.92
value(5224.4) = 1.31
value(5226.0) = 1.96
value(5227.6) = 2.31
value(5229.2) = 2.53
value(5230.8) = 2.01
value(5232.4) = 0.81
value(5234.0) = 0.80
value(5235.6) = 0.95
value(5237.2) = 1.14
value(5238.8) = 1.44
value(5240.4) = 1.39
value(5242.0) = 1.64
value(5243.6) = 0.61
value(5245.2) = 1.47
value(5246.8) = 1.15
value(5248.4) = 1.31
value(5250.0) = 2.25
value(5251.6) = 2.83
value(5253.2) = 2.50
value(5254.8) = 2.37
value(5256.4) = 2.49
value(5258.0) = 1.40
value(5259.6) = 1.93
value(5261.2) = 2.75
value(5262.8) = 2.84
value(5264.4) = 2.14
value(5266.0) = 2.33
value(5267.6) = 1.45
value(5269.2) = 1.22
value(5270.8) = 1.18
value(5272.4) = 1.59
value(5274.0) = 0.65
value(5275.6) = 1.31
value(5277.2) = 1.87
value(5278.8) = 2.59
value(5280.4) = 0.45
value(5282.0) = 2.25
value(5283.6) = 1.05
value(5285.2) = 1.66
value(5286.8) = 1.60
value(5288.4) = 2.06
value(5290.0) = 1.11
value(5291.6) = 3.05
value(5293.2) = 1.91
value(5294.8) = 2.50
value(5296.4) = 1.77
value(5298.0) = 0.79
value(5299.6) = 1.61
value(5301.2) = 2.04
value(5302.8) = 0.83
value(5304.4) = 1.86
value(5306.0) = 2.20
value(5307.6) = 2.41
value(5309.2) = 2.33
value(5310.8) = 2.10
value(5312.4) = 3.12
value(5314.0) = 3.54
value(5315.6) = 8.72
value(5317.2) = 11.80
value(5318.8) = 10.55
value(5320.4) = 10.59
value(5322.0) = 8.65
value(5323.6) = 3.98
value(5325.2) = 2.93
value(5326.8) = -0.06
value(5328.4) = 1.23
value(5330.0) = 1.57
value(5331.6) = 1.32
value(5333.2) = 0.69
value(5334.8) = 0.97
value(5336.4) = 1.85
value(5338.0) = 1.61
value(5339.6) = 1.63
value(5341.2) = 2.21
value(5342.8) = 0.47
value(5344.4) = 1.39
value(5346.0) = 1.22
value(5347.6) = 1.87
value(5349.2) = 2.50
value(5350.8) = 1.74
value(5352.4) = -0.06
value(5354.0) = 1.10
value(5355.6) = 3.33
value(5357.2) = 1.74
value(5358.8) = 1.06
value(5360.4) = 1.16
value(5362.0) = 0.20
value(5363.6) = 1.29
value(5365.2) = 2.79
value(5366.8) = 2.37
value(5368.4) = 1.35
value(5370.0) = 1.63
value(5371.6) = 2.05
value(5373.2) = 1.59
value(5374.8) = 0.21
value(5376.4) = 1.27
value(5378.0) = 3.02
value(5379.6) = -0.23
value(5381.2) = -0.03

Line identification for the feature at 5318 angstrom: [O II] 3727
